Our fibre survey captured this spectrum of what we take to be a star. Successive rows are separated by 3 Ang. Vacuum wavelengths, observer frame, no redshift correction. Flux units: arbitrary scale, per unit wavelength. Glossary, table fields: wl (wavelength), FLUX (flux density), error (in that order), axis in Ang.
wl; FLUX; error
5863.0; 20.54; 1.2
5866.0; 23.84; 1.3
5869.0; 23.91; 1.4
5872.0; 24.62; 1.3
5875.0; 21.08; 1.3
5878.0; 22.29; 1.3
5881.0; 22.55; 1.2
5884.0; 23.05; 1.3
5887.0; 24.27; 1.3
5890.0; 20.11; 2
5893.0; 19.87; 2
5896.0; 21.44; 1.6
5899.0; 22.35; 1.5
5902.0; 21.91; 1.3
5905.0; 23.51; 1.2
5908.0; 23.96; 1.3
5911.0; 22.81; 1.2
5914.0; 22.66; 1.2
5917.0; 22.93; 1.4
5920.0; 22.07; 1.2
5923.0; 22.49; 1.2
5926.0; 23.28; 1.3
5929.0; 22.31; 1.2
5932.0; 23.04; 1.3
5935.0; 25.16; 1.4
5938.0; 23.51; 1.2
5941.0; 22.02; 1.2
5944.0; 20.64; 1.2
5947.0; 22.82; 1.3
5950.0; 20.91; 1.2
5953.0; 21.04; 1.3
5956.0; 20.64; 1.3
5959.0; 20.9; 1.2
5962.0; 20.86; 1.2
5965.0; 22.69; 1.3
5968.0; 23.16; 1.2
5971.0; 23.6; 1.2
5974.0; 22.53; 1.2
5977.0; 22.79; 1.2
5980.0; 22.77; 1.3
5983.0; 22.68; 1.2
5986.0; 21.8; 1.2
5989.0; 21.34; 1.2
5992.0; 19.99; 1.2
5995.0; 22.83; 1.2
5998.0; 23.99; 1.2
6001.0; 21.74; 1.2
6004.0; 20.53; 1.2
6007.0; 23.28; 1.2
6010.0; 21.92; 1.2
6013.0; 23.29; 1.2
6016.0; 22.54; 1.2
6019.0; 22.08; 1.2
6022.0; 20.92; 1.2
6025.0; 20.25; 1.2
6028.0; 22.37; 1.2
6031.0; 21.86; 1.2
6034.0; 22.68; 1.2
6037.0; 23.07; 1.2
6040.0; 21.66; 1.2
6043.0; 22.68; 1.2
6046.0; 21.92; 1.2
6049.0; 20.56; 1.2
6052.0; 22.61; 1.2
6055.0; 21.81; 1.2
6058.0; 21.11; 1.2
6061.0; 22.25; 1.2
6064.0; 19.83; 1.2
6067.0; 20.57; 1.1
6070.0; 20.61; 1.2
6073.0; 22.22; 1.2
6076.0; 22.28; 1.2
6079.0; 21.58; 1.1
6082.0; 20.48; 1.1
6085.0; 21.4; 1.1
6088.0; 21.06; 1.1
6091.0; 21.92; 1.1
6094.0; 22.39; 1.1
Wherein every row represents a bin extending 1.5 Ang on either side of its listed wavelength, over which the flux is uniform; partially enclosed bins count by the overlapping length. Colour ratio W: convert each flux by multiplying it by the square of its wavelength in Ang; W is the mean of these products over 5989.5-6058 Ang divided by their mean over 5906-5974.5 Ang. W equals 1.01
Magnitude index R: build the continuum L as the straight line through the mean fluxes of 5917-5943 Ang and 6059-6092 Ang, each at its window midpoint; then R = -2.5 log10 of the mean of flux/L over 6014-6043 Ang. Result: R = -0.01 mag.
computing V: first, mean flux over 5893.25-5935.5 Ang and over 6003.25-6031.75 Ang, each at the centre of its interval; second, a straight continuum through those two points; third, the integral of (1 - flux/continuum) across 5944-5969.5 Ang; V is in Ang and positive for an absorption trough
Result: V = 0.94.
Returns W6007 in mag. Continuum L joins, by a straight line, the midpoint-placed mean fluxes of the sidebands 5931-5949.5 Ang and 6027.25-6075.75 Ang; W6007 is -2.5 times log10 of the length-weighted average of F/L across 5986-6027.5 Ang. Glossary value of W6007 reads 0.01 mag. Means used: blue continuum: 22.8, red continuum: 21.7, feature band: 21.9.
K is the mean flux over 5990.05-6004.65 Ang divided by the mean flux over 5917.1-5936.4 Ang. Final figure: 0.95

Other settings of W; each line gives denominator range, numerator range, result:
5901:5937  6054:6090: 0.97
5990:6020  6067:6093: 0.99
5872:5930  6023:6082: 1.02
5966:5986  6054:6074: 0.95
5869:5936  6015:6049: 1.01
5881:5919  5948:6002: 1.01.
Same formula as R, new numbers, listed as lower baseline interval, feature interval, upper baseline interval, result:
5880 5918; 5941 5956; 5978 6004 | 0.044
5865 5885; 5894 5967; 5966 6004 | 0.018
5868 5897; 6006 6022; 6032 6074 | -0.030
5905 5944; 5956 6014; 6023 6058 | 0.010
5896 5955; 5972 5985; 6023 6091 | -0.026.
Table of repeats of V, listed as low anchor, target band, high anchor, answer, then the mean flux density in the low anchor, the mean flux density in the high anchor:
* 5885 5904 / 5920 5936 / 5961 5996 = -0.8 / 21.7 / 22.3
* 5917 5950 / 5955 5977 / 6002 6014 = 0.3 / 22.7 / 22.2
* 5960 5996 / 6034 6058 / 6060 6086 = -0.6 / 22.2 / 21.2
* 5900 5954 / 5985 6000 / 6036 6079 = 0.1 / 22.6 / 21.6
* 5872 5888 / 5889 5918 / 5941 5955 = 0.2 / 22.8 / 21.4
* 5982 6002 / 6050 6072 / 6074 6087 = 0.3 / 22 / 21.5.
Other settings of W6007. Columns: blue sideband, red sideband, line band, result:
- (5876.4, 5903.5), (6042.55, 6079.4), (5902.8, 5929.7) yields -0.05 mag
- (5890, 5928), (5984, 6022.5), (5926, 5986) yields -0.01 mag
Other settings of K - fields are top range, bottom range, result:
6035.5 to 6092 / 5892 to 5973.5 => 0.97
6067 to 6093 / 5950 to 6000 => 0.97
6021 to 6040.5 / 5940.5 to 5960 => 1.03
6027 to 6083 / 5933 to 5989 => 0.98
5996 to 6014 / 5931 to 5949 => 0.98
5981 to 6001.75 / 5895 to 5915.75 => 0.97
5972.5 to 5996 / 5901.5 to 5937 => 0.96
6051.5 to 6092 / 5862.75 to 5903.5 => 0.96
